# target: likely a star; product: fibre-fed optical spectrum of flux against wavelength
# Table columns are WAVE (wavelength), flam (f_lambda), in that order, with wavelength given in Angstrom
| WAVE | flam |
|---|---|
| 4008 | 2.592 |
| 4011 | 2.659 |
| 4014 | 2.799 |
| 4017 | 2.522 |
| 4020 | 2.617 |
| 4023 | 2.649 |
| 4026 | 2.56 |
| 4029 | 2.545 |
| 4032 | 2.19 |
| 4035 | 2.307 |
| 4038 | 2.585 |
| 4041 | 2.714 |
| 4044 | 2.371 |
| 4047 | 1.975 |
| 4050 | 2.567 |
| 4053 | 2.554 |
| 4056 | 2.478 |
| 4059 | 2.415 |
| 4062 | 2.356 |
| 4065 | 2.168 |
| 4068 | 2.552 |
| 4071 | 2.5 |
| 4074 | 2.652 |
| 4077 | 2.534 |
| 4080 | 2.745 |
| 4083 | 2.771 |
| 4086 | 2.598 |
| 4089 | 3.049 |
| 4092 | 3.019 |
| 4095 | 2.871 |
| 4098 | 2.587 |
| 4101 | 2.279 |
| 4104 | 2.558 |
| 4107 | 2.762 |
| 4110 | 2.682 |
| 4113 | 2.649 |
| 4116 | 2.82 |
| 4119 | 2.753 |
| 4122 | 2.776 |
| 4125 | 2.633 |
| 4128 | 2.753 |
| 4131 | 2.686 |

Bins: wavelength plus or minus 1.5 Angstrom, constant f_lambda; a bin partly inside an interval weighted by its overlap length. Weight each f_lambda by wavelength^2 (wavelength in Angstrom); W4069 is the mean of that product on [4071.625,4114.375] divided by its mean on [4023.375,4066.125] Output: 1.14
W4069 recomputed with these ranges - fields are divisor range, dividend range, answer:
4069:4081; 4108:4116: 1.06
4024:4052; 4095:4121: 1.13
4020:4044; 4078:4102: 1.13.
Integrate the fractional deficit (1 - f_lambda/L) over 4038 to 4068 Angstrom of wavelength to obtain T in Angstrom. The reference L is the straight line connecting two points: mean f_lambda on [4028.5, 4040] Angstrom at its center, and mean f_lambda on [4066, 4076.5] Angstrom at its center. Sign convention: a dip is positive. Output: 0.7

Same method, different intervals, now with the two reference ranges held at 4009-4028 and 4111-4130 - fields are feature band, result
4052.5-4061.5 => 0.7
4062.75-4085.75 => 1.1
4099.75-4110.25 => 0.6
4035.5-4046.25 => 0.6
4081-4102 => -0.4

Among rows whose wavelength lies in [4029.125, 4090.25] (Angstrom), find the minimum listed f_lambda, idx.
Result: 1.975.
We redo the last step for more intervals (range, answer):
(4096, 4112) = 2.279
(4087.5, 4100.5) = 2.587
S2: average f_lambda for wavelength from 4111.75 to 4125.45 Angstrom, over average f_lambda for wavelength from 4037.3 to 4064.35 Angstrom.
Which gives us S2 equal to 1.12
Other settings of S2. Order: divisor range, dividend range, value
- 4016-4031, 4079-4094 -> 1.11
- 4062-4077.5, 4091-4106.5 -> 1.08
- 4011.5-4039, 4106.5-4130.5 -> 1.08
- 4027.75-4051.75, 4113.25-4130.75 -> 1.14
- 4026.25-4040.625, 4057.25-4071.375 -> 0.98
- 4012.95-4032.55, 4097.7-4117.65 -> 1.02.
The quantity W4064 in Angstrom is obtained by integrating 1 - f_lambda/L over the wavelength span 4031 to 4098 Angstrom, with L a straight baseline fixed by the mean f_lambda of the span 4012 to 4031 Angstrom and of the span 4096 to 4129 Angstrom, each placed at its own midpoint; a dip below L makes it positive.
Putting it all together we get 2.2 Angstrom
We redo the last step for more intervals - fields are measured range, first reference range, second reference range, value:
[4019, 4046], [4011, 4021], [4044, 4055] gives 0.21 Angstrom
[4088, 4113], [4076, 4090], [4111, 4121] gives 0.21 Angstrom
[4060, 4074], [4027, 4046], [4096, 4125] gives 0.60 Angstrom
